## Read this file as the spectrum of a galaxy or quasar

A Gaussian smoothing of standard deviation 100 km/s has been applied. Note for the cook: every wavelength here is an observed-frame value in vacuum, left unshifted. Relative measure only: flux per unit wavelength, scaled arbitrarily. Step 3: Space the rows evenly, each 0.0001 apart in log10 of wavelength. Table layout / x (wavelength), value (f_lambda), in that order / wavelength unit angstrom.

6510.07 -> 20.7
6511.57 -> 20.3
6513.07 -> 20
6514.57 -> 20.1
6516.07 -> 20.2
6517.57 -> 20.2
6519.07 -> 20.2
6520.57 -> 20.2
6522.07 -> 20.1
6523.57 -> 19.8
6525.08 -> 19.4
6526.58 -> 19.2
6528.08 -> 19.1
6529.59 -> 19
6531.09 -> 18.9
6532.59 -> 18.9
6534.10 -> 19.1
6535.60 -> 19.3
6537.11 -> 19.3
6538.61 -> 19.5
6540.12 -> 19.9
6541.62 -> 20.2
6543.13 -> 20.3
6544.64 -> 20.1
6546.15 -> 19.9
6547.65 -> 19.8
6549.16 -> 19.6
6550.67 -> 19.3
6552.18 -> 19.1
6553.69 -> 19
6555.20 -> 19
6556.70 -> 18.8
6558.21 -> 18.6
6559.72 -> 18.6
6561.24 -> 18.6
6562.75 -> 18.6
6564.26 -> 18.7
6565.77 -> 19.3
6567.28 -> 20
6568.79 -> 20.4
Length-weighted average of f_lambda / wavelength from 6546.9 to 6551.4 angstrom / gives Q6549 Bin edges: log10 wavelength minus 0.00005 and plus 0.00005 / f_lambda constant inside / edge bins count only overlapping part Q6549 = 19.6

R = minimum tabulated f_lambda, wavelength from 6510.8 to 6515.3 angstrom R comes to 20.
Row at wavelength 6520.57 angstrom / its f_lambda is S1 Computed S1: 20.2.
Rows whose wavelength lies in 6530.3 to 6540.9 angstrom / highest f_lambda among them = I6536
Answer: 19.9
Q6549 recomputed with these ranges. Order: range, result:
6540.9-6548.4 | 20.1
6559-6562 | 18.5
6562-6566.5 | 18.9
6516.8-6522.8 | 20.2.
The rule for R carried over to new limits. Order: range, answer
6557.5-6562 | 18.6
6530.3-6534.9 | 18.9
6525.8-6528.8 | 19.1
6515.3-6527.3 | 19.2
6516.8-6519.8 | 20.2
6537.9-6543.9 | 19.5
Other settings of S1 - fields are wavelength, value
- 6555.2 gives 19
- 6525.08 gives 19.4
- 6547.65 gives 19.8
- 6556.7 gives 18.8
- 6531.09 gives 18.9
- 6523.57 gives 19.8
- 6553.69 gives 19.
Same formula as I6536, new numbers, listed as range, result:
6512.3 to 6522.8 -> 20.2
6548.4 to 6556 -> 19.6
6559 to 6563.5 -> 18.6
